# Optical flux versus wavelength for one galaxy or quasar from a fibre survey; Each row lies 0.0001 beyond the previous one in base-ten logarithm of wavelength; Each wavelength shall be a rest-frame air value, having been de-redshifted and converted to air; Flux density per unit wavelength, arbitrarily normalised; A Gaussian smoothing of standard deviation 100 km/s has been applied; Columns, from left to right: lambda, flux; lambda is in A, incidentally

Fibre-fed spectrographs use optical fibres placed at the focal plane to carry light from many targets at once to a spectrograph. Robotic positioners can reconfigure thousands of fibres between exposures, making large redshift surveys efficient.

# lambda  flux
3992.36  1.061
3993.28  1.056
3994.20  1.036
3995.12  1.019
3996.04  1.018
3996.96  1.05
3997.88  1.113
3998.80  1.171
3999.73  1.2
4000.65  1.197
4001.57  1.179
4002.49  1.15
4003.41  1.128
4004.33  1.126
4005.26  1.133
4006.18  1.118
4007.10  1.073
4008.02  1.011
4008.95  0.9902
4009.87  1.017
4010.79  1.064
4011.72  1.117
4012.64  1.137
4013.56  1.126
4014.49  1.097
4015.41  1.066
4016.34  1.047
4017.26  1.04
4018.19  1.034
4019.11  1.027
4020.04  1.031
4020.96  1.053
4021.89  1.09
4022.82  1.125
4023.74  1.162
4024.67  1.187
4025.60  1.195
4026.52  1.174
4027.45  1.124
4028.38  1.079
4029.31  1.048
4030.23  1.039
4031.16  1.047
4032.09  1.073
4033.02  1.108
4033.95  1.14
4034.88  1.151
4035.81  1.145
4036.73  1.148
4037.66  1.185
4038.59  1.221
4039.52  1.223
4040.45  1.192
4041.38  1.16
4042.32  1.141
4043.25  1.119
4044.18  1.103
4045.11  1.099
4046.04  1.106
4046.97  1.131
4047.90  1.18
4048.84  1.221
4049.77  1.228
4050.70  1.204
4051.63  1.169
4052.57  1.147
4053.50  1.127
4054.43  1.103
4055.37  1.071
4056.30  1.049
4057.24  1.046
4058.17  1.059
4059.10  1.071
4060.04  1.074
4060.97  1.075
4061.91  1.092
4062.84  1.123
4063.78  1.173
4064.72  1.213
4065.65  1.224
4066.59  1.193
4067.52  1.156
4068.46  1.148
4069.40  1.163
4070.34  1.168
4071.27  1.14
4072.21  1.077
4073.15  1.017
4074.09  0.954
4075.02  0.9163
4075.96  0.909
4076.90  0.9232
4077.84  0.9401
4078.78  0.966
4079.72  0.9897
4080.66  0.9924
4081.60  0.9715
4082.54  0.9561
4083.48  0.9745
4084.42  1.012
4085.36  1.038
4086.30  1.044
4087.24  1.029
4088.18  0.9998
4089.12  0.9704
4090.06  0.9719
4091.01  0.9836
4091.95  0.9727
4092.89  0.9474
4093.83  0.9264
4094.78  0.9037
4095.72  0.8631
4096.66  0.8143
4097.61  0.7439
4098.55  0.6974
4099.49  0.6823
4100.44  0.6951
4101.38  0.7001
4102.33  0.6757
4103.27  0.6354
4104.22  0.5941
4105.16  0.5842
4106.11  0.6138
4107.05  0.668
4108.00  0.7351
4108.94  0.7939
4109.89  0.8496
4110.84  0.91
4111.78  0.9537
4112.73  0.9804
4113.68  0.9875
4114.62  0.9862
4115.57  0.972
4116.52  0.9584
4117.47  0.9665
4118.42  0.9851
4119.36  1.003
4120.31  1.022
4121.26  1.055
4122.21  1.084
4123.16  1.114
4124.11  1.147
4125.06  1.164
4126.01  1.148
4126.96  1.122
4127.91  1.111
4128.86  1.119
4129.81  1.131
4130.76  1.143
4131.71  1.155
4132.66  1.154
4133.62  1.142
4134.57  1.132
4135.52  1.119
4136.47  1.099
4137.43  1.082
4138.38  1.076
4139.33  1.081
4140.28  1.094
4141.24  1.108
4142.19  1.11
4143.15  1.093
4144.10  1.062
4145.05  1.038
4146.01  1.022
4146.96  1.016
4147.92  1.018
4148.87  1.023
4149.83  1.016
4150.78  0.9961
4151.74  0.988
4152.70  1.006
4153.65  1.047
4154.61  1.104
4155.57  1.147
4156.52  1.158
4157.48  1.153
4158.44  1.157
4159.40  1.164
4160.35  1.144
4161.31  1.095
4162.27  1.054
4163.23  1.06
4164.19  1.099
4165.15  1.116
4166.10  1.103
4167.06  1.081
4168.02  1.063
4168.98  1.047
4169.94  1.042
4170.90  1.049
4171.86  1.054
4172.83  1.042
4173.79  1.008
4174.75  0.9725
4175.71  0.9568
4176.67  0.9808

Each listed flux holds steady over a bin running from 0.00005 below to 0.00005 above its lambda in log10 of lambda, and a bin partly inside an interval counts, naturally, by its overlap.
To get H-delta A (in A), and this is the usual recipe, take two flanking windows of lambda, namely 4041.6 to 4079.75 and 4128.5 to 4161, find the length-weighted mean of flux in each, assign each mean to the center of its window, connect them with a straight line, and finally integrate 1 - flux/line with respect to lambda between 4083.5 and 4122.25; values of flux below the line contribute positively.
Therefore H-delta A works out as 7.7 A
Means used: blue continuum 1.1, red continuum 1.09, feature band 0.877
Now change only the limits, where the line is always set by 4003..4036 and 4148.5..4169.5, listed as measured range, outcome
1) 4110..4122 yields 1.17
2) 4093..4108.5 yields 5.14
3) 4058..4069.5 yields -0.51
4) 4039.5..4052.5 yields -0.83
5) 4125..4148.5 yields -0.34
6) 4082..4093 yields 0.96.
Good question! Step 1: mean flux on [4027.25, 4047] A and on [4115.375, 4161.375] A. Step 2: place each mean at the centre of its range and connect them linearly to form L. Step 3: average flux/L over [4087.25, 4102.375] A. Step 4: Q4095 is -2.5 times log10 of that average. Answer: 0.27 mag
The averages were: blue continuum 1.13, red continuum 1.08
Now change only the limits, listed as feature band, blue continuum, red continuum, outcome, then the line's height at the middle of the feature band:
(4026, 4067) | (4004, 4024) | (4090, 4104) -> -0.17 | 0.969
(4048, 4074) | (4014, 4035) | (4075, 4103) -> -0.15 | 0.986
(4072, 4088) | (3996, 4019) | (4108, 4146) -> 0.09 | 1.07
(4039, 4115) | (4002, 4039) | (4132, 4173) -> 0.10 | 1.09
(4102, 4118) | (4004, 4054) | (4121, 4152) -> 0.32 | 1.1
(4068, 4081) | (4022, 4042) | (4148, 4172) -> 0.10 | 1.12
